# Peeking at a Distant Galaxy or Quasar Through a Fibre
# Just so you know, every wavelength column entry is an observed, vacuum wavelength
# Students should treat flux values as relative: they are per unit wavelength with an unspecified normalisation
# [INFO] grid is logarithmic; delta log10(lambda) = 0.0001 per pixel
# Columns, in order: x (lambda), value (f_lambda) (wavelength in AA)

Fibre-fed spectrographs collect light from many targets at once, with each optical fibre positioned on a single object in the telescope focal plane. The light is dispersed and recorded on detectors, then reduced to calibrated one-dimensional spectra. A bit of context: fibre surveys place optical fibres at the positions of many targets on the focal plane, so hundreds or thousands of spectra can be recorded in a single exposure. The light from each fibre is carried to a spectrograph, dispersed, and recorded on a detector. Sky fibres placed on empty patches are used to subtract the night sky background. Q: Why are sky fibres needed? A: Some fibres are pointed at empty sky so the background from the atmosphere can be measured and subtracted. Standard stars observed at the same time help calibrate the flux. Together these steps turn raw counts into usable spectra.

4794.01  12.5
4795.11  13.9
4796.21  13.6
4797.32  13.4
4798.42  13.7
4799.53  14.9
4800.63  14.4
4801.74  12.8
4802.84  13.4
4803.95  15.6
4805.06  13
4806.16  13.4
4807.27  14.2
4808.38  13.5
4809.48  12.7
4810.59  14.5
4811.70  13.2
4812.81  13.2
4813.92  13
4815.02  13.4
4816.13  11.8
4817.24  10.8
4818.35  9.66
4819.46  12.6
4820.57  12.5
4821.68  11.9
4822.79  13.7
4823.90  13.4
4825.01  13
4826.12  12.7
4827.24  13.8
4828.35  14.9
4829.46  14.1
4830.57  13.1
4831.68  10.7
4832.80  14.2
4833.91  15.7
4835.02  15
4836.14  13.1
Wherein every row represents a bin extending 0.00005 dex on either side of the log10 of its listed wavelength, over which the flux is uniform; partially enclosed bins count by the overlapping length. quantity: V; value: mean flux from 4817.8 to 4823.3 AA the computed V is 12.1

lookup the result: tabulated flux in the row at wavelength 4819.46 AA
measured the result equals 12.6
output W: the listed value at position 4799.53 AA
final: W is 14.9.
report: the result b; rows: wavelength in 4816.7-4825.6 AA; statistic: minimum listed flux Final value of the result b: 9.66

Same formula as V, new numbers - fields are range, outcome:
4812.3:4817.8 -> 12.4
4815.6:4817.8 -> 11.3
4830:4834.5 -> 13.5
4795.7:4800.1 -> 13.9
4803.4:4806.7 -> 14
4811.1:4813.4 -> 13.2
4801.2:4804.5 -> 13.9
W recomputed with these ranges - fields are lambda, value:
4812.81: 13.2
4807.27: 14.2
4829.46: 14.1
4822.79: 13.7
